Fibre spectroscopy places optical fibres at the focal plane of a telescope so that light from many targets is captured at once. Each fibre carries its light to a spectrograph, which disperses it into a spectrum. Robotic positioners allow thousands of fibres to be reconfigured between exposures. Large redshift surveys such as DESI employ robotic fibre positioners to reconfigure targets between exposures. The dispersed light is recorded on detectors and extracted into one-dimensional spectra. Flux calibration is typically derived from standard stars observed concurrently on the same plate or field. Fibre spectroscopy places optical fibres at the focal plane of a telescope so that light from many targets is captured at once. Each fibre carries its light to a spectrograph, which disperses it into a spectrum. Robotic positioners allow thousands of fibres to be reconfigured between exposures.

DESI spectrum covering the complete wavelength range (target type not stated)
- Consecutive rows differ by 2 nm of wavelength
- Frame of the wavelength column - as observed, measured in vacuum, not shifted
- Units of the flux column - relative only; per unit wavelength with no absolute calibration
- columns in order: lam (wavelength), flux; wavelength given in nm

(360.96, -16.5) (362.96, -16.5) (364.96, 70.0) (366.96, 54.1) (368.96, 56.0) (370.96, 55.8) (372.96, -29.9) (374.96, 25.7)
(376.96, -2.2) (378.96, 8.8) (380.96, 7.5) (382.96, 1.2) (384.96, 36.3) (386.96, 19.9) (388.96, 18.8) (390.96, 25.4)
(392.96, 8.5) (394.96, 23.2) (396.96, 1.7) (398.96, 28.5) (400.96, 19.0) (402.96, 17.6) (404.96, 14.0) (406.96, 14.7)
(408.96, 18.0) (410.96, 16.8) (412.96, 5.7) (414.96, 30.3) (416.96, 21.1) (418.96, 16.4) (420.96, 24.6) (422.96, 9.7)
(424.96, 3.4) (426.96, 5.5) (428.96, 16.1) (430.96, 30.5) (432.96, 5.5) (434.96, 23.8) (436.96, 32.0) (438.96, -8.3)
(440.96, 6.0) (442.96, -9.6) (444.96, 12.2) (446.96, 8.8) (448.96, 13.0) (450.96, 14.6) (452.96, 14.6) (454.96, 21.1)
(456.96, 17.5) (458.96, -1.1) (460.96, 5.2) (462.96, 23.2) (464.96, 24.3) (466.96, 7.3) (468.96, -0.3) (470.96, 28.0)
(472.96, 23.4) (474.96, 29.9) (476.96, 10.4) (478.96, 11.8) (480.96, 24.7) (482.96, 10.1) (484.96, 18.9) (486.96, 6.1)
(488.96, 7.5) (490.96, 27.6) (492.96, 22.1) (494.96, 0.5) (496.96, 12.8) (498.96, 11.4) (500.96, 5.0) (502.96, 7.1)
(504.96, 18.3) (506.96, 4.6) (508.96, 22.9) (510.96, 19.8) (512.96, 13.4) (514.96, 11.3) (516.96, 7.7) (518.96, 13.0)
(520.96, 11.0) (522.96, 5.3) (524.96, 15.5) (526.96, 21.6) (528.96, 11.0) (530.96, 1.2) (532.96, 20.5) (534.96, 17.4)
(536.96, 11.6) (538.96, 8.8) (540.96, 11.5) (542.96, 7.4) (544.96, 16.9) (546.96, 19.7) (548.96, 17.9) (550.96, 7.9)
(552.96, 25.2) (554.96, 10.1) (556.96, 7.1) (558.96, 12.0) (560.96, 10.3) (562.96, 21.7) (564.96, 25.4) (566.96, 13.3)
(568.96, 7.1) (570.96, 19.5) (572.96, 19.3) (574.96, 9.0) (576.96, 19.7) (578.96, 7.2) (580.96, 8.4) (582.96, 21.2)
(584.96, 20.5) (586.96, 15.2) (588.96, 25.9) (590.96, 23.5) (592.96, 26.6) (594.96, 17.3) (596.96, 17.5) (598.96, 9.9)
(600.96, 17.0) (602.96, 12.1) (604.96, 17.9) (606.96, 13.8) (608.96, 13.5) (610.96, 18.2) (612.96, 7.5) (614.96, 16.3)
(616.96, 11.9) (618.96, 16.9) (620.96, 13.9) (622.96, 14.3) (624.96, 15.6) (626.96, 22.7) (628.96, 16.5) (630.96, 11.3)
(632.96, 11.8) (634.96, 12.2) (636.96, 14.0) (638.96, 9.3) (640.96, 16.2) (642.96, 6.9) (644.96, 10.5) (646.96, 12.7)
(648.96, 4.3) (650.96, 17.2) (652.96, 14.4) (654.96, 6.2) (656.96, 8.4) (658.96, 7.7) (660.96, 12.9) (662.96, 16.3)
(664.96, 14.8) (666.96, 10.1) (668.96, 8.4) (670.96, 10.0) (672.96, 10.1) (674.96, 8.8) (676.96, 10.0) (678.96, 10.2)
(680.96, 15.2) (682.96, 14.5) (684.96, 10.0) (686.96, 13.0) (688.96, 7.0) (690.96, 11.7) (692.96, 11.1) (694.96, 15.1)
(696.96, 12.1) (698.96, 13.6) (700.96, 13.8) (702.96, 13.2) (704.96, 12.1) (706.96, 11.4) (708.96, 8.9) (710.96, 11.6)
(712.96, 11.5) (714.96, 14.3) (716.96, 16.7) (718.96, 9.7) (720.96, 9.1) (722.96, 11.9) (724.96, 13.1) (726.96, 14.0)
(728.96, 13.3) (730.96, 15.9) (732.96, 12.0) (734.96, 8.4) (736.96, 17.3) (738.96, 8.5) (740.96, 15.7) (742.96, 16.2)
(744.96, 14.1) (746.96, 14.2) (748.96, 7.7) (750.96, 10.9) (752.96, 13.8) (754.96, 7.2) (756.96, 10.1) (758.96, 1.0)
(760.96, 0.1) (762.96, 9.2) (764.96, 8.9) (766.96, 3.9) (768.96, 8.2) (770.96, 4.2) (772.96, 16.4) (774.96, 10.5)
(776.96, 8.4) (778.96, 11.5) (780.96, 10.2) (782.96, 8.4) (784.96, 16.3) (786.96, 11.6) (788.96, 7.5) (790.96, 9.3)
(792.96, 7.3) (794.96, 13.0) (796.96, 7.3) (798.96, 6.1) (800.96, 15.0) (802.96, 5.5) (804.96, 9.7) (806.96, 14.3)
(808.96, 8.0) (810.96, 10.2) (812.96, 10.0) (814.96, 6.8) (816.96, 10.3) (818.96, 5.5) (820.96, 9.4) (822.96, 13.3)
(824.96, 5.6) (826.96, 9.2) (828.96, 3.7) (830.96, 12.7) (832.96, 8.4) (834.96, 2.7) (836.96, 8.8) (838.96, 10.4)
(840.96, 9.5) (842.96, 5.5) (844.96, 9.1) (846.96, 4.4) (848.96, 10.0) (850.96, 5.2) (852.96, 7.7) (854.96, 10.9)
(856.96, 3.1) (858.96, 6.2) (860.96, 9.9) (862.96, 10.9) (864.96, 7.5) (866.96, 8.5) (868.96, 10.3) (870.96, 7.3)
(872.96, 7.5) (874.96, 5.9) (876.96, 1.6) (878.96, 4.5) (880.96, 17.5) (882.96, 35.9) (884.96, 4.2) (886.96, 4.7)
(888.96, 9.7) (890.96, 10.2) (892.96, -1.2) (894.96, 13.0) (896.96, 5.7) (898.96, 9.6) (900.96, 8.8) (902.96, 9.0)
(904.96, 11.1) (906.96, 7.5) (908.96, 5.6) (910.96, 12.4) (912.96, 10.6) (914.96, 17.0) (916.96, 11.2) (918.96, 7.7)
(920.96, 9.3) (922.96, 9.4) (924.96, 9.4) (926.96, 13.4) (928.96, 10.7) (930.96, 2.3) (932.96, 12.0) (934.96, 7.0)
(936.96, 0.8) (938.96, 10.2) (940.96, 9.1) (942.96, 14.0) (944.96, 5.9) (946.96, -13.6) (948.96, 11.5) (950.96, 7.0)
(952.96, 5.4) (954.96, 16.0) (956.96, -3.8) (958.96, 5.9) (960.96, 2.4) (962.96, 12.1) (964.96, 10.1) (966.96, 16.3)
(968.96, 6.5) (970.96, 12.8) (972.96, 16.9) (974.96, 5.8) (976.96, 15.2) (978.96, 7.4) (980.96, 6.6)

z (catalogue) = 1.366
